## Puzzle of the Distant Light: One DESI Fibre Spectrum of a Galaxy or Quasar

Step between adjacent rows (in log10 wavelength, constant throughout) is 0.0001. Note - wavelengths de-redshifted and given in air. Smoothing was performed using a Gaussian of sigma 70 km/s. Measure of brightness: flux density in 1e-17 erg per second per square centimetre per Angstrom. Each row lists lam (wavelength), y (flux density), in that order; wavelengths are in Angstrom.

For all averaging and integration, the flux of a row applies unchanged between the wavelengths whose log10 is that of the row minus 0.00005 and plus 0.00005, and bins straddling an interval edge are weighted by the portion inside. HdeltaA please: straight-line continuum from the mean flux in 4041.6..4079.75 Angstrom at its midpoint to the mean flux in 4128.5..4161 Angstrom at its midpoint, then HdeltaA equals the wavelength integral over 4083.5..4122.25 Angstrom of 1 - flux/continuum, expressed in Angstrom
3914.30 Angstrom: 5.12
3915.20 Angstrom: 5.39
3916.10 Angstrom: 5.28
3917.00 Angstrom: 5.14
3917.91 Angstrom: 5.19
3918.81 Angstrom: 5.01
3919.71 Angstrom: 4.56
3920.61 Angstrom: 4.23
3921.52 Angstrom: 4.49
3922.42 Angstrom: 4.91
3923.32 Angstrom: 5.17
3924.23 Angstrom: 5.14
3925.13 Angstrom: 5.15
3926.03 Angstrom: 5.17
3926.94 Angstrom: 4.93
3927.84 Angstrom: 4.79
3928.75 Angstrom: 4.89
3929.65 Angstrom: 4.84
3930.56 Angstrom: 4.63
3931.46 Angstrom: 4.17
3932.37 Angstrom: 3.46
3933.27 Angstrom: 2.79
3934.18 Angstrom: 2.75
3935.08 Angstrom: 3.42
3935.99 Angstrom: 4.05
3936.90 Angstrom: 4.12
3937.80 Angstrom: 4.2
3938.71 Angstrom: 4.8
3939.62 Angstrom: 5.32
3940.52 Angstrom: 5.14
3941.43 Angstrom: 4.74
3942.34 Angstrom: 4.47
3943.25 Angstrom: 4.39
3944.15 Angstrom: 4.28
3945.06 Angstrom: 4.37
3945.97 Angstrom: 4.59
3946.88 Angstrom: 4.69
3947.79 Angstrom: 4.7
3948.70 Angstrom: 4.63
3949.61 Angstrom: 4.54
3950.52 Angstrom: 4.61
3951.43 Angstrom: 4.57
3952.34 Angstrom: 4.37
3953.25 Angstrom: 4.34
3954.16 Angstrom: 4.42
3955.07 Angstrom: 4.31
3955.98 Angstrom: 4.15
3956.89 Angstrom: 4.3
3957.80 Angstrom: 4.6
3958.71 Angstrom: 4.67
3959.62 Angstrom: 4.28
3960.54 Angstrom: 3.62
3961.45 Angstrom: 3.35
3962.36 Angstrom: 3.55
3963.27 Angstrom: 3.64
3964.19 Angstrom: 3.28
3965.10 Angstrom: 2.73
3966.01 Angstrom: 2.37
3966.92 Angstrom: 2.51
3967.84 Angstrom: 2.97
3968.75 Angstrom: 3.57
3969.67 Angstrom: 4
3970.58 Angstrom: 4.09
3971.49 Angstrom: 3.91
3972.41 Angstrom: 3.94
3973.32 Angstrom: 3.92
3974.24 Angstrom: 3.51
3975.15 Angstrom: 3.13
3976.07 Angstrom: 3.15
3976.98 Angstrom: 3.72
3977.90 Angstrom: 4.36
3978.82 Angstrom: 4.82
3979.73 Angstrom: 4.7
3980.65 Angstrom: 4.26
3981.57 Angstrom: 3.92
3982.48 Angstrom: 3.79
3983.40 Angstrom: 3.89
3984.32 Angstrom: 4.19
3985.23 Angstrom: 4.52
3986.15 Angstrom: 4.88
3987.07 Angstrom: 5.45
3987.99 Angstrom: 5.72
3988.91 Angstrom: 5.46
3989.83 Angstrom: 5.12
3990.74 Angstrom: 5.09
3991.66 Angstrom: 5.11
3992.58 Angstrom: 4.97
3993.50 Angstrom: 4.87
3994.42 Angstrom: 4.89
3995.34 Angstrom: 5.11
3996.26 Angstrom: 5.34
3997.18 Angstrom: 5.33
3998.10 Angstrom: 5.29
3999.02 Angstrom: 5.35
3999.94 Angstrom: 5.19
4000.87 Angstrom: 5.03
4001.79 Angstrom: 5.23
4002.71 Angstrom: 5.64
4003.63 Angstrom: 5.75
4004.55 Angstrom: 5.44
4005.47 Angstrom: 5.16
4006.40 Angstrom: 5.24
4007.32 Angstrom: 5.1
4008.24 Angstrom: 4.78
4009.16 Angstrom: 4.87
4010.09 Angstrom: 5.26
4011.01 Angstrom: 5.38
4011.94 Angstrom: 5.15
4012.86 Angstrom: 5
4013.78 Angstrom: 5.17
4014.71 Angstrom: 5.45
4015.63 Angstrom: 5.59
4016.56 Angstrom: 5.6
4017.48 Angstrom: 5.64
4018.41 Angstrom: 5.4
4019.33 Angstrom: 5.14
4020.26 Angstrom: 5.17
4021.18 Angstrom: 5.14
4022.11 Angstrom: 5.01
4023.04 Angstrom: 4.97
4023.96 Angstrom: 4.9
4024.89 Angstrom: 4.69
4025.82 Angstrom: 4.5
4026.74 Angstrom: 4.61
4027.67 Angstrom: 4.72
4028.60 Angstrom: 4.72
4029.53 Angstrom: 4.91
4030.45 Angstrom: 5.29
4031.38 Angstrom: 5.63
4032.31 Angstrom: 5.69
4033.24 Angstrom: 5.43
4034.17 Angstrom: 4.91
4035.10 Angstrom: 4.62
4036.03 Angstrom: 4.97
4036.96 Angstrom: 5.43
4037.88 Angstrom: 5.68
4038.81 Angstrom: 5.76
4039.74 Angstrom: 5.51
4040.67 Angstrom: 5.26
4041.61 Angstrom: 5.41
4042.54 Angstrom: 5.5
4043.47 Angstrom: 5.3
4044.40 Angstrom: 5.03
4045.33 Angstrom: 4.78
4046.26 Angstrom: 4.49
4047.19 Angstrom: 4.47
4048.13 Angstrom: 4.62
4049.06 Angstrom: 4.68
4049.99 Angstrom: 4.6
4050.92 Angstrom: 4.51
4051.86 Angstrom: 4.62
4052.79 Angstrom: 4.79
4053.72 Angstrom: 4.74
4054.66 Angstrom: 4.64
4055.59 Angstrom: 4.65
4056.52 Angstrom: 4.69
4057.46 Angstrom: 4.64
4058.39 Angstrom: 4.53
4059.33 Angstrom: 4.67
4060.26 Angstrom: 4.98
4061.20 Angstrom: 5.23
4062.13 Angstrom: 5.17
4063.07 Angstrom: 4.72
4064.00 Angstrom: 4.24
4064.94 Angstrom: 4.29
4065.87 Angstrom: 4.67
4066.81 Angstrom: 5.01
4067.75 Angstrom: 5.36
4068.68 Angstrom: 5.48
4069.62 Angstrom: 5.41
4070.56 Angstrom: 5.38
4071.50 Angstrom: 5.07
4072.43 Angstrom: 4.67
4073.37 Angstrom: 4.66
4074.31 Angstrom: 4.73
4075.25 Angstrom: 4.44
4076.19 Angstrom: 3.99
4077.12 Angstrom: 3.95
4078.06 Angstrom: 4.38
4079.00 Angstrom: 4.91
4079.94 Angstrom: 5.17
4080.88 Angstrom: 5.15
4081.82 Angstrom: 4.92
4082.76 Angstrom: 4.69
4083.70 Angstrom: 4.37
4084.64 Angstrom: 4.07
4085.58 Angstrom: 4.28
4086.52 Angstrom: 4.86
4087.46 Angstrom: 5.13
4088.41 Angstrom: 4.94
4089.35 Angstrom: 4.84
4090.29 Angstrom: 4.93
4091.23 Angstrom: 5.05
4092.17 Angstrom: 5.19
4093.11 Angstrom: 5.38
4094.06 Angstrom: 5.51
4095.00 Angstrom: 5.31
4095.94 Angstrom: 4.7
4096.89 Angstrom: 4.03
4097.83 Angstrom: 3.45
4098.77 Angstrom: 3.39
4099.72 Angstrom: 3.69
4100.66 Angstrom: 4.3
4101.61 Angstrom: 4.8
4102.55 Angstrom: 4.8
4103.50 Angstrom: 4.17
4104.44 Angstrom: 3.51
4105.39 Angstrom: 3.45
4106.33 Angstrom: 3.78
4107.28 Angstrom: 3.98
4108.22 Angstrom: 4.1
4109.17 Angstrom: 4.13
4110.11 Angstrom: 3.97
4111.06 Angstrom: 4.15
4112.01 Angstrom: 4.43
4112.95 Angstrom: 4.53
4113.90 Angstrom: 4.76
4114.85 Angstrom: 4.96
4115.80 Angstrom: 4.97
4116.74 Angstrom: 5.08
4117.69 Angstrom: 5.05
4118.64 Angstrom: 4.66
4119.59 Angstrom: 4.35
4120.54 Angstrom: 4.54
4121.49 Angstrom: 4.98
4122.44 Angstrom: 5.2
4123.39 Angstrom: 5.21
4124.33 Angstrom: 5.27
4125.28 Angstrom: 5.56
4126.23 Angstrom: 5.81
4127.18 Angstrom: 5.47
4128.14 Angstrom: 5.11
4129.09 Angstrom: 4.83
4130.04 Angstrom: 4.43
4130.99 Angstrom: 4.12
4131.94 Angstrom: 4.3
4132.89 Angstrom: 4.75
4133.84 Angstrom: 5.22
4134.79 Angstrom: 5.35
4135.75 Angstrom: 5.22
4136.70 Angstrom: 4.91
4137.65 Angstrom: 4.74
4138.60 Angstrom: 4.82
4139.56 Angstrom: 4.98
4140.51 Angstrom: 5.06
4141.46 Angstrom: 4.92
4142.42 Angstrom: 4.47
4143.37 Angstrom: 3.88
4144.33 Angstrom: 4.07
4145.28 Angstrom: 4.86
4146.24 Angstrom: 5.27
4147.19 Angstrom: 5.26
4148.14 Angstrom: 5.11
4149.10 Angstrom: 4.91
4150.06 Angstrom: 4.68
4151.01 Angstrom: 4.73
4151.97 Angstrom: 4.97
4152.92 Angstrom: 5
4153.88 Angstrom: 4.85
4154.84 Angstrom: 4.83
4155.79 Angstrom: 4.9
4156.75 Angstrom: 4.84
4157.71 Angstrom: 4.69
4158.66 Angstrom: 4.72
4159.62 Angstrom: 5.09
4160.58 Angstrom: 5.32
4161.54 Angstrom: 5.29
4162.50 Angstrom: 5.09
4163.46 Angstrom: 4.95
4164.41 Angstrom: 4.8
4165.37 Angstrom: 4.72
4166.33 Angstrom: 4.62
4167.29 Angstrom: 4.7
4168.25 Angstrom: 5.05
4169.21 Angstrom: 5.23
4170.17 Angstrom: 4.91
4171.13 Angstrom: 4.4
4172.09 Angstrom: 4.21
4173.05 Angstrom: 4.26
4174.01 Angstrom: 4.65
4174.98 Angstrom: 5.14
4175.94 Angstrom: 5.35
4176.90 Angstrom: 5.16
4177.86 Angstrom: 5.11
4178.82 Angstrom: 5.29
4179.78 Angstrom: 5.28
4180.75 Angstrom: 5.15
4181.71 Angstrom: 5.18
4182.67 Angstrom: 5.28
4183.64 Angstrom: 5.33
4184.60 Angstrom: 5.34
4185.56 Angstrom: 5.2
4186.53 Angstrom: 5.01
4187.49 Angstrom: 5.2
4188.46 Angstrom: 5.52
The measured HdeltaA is 2.4 Angstrom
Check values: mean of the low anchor 4.78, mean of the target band 4.51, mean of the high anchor 4.83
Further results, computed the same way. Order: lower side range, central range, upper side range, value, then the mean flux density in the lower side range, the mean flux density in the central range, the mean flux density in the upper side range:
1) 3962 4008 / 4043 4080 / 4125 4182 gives -0.8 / 4.45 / 4.76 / 4.91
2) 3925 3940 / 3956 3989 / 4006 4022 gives 5.6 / 4.3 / 3.95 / 5.24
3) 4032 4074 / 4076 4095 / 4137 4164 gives 0.4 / 4.95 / 4.81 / 4.87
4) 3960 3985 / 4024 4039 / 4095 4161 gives -3.8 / 3.67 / 5.08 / 4.68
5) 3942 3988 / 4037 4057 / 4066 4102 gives -1.9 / 4.08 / 4.95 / 4.72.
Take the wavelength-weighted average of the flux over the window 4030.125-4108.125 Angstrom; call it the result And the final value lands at 4.77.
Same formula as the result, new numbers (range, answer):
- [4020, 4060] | 4.95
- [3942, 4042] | 4.68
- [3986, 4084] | 5.02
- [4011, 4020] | 5.34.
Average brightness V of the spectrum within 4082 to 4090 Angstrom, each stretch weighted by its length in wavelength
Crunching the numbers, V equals 4.66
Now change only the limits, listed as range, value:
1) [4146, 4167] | 4.93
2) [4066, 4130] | 4.69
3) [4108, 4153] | 4.82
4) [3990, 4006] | 5.22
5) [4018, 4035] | 5.04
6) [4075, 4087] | 4.56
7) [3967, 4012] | 4.66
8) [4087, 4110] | 4.43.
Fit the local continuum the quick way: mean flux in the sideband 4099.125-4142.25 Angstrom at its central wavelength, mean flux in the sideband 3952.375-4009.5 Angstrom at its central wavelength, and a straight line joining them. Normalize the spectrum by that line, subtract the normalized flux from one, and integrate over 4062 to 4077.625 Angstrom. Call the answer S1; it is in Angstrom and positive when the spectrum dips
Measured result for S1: -0.65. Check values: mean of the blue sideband 4.42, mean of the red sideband 4.67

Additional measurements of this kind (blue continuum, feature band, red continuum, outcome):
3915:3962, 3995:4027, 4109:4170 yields -3.9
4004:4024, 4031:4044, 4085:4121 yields -0.9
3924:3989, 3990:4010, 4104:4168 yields -3.9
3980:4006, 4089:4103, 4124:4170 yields 0.9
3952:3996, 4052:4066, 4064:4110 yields -0.7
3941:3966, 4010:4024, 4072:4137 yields -2.8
